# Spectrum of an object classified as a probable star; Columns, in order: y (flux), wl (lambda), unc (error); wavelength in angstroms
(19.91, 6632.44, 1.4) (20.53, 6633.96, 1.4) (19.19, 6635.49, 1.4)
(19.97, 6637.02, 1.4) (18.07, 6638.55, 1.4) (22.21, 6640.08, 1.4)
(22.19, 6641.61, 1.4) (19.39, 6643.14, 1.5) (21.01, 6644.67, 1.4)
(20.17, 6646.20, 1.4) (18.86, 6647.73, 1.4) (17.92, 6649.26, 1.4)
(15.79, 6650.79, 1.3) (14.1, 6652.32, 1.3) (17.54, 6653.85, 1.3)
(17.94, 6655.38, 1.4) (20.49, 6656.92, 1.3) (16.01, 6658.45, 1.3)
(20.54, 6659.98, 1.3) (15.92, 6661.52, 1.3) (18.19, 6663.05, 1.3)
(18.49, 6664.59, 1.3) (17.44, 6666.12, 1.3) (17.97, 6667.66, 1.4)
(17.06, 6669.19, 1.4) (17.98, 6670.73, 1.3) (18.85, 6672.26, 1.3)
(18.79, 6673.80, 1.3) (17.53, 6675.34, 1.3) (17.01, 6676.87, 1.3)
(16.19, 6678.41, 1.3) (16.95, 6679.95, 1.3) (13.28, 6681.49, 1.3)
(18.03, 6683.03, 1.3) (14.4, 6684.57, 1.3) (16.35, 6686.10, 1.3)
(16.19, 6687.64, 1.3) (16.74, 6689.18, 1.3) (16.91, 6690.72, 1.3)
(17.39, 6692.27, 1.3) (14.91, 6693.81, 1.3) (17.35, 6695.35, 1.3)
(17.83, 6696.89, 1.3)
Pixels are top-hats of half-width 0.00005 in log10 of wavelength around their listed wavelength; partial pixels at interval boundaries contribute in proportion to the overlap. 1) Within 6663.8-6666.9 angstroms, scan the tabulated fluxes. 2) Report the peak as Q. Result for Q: 18.49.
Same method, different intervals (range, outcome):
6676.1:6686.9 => 18.03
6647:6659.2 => 20.49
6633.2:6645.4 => 22.21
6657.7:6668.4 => 20.54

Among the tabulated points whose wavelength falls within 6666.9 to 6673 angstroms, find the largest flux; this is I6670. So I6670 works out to 18.85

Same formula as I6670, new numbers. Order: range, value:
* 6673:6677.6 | 18.79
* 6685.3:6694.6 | 17.39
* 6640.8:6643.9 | 22.19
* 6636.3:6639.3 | 19.97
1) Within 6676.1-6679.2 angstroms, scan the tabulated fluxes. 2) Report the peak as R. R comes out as 17.01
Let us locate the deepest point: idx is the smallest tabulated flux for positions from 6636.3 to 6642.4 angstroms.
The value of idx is 18.07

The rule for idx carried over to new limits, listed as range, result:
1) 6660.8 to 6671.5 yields 15.92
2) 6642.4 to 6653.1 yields 14.1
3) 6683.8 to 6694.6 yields 14.4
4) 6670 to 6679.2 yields 16.19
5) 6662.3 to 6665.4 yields 18.19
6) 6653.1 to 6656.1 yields 17.54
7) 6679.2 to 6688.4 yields 13.28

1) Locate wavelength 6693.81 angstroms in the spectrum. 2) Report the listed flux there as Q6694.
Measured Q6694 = 14.91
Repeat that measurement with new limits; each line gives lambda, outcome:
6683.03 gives 18.03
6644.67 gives 21.01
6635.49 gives 19.19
